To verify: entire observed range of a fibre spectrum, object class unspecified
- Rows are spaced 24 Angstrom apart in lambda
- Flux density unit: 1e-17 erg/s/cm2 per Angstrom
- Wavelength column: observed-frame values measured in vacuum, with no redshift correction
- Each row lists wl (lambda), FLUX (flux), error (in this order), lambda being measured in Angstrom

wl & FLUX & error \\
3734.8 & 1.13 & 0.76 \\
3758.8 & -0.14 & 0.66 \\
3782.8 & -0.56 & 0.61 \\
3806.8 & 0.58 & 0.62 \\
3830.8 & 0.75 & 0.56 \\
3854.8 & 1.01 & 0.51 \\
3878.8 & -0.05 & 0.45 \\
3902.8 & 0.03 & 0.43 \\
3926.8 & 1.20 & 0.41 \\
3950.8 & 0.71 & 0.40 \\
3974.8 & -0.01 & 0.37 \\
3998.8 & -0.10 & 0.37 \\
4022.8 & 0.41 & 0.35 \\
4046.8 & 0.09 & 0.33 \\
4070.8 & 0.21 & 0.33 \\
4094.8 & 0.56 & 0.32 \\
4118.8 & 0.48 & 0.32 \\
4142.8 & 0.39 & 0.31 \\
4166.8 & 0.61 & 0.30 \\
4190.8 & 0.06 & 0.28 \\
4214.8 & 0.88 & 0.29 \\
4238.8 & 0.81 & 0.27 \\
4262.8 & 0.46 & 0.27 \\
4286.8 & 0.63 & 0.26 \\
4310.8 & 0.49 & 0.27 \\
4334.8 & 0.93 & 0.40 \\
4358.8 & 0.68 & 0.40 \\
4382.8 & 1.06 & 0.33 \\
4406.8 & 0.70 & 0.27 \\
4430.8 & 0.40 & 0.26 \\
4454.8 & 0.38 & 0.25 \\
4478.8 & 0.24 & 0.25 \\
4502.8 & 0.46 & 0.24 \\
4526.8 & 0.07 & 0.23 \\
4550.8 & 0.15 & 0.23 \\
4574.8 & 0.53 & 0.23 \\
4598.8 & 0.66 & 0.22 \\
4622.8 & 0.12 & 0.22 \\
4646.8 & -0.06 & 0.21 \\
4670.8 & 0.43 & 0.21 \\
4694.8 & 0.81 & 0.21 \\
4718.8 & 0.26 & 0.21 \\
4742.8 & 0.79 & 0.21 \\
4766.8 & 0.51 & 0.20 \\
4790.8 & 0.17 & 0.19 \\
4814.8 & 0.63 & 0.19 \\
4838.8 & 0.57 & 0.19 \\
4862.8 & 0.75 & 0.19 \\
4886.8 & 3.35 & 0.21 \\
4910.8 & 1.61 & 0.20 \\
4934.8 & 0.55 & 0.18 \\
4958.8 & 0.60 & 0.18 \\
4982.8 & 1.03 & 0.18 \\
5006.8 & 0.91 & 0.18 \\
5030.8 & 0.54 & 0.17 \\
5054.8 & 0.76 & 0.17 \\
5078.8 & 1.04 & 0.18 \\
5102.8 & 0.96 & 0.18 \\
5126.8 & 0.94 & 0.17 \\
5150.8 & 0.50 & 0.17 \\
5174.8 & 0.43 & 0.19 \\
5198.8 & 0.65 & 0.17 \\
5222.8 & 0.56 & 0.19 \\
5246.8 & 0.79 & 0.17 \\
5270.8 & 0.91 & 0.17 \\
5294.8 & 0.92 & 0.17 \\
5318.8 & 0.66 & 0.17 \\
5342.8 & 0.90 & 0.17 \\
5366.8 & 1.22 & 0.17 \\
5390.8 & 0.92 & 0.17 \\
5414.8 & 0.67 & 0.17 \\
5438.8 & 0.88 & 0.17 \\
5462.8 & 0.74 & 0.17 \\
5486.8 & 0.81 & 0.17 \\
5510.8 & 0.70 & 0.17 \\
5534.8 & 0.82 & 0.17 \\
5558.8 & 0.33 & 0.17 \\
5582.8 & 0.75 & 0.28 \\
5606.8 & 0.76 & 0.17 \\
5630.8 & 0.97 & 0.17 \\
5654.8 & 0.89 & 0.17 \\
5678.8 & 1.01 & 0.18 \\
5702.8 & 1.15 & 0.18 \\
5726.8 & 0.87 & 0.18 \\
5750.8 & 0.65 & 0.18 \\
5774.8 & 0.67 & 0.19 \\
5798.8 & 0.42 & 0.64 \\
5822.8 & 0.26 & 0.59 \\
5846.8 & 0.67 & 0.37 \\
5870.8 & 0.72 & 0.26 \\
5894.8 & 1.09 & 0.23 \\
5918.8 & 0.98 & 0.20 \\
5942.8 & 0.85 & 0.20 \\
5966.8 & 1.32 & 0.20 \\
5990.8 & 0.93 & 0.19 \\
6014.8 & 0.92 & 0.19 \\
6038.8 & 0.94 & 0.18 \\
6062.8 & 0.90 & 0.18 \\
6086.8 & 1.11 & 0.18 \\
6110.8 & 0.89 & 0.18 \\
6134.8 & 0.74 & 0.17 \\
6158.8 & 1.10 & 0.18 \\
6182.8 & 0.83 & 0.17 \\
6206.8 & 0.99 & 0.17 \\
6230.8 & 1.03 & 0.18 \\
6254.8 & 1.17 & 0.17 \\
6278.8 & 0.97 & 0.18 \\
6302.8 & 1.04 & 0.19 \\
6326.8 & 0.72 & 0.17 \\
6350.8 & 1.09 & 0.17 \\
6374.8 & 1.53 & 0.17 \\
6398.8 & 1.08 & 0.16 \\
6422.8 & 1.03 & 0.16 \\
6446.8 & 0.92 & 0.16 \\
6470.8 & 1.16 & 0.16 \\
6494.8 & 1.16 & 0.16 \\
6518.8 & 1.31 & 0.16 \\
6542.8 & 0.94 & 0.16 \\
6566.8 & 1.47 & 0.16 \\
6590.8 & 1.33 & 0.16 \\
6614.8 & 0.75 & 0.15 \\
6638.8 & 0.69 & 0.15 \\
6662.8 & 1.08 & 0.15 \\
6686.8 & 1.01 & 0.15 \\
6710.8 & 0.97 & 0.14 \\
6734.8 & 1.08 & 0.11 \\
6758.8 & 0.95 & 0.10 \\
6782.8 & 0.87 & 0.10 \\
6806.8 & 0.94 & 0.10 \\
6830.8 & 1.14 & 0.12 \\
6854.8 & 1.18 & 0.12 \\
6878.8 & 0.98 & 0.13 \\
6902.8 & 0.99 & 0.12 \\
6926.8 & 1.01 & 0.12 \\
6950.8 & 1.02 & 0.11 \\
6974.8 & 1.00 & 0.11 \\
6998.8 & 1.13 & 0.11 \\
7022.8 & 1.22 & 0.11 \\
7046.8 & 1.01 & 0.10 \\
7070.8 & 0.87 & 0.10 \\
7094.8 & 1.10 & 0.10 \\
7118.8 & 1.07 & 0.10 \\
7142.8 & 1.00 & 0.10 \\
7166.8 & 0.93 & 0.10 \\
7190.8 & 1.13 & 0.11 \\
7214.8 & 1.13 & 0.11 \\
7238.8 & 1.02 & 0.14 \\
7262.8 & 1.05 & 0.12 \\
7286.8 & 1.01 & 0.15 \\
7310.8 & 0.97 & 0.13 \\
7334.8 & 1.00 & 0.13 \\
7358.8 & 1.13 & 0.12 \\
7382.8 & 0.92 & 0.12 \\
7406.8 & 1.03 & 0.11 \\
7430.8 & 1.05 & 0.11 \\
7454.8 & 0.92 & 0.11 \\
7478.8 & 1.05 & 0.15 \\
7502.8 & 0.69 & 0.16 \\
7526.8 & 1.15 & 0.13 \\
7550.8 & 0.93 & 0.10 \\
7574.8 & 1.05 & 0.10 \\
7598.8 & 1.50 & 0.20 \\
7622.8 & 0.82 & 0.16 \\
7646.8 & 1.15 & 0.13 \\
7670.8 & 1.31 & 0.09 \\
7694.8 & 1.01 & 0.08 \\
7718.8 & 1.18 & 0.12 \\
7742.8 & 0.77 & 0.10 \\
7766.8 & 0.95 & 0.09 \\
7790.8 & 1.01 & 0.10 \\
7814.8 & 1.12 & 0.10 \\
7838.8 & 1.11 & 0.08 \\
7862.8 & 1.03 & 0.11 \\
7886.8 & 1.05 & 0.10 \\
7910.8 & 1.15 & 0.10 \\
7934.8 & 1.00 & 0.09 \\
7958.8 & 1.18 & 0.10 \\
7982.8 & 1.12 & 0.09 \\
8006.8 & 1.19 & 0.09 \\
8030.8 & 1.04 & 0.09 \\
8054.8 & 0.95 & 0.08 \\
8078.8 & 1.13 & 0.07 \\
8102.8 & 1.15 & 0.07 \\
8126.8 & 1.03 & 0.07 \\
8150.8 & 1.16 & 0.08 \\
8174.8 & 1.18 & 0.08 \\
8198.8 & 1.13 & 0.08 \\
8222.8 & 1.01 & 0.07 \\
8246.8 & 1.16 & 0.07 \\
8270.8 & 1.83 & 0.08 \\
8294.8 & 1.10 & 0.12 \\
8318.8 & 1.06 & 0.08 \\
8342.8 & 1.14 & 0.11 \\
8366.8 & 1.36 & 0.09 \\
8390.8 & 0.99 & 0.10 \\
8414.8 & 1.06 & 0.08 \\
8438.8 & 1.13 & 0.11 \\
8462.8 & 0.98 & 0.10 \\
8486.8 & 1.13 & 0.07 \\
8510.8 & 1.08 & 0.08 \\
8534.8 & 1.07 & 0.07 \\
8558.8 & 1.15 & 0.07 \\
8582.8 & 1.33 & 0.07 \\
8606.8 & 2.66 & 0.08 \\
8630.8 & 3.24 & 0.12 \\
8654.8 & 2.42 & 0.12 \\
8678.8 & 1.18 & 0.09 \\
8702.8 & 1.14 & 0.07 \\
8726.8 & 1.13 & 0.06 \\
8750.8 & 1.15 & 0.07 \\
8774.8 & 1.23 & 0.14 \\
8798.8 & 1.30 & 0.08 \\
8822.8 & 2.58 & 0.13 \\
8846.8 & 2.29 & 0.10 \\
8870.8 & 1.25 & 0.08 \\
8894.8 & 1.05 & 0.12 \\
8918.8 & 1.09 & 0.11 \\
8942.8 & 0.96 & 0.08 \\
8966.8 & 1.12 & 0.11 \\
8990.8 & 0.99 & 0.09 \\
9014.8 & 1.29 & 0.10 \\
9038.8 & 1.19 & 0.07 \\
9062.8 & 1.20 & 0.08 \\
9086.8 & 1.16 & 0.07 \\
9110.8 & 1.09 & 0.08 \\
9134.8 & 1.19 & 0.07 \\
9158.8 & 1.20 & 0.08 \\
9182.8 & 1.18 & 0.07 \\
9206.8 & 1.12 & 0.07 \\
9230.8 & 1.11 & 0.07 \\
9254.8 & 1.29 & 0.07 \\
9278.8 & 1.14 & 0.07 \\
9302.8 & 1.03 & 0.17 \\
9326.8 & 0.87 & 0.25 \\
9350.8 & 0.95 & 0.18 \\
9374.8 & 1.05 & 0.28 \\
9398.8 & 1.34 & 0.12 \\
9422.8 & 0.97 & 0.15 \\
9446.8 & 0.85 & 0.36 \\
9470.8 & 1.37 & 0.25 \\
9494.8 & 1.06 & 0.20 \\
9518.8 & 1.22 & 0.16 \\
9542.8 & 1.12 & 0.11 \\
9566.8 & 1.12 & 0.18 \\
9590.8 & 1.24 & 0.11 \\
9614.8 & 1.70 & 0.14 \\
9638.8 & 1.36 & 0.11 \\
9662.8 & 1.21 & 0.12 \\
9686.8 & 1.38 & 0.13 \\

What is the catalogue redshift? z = 0.31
